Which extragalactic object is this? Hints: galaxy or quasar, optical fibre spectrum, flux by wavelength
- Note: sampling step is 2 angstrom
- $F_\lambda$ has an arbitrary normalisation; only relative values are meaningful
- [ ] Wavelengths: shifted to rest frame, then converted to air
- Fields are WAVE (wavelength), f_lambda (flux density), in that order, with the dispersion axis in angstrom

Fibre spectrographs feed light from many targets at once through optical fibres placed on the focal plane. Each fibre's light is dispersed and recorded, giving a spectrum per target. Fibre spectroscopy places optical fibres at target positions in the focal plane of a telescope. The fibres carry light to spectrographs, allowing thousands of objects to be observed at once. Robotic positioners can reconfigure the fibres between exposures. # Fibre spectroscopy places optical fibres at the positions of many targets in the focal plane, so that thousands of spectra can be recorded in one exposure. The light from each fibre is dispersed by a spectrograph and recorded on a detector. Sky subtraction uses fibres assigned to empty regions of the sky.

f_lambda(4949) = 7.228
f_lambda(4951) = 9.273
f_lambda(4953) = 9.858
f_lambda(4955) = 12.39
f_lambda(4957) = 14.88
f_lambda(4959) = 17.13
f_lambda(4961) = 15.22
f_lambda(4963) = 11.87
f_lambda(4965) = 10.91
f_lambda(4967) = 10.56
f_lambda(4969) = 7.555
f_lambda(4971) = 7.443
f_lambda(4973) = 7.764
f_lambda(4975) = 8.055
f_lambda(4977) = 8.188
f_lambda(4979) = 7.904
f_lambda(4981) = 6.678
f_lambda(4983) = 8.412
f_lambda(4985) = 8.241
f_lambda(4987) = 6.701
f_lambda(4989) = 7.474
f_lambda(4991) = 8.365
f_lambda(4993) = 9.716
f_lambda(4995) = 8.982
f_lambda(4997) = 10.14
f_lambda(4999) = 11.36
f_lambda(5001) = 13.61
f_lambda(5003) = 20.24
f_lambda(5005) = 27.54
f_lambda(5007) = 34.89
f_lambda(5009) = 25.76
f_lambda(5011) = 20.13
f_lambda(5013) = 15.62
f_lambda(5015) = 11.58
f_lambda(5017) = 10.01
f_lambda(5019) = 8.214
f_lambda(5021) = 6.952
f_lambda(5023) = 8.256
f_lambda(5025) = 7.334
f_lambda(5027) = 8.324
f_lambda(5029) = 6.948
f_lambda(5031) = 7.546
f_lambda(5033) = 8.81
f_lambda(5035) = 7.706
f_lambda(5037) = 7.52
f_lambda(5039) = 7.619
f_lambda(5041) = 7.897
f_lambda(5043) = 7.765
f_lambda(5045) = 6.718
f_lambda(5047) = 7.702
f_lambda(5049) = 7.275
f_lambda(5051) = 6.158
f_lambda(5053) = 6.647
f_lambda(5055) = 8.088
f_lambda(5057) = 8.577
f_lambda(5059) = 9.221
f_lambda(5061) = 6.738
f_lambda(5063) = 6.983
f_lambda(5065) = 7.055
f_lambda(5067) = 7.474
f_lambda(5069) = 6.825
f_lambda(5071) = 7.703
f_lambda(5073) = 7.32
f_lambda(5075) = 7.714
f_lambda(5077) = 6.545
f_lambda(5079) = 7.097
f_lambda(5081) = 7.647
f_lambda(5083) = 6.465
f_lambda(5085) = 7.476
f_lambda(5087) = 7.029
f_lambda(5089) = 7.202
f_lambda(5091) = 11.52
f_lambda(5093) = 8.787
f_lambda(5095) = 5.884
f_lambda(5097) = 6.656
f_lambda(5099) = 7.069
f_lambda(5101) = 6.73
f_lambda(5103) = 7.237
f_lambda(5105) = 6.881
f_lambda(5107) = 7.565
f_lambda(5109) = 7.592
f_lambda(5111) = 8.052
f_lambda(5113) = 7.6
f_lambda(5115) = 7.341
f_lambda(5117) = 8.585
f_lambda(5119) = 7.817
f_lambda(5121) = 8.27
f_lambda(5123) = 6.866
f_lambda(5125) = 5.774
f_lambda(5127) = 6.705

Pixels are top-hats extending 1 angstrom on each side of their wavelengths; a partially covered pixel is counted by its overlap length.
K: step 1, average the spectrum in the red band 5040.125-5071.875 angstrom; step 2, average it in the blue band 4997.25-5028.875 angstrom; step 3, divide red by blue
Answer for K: 0.5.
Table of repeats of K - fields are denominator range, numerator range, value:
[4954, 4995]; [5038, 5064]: 0.77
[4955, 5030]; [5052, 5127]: 0.63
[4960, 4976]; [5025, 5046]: 0.77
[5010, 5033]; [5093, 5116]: 0.72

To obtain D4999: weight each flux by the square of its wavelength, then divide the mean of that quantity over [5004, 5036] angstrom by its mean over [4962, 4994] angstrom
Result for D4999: 1.6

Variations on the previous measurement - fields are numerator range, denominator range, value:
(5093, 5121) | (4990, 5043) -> 0.63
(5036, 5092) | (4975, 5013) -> 0.57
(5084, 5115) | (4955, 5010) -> 0.63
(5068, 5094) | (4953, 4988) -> 0.80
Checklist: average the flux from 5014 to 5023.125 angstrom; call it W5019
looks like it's 9.07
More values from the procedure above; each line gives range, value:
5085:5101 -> 7.66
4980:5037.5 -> 11.9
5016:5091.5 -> 7.61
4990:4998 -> 9.3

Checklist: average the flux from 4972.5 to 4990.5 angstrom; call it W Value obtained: 7.73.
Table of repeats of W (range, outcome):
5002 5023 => 17.6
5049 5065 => 7.45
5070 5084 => 7.21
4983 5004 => 10.4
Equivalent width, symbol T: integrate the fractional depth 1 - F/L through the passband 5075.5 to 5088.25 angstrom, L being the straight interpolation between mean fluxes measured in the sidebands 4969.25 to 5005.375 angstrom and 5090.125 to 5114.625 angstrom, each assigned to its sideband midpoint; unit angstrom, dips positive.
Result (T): 1.5 angstrom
